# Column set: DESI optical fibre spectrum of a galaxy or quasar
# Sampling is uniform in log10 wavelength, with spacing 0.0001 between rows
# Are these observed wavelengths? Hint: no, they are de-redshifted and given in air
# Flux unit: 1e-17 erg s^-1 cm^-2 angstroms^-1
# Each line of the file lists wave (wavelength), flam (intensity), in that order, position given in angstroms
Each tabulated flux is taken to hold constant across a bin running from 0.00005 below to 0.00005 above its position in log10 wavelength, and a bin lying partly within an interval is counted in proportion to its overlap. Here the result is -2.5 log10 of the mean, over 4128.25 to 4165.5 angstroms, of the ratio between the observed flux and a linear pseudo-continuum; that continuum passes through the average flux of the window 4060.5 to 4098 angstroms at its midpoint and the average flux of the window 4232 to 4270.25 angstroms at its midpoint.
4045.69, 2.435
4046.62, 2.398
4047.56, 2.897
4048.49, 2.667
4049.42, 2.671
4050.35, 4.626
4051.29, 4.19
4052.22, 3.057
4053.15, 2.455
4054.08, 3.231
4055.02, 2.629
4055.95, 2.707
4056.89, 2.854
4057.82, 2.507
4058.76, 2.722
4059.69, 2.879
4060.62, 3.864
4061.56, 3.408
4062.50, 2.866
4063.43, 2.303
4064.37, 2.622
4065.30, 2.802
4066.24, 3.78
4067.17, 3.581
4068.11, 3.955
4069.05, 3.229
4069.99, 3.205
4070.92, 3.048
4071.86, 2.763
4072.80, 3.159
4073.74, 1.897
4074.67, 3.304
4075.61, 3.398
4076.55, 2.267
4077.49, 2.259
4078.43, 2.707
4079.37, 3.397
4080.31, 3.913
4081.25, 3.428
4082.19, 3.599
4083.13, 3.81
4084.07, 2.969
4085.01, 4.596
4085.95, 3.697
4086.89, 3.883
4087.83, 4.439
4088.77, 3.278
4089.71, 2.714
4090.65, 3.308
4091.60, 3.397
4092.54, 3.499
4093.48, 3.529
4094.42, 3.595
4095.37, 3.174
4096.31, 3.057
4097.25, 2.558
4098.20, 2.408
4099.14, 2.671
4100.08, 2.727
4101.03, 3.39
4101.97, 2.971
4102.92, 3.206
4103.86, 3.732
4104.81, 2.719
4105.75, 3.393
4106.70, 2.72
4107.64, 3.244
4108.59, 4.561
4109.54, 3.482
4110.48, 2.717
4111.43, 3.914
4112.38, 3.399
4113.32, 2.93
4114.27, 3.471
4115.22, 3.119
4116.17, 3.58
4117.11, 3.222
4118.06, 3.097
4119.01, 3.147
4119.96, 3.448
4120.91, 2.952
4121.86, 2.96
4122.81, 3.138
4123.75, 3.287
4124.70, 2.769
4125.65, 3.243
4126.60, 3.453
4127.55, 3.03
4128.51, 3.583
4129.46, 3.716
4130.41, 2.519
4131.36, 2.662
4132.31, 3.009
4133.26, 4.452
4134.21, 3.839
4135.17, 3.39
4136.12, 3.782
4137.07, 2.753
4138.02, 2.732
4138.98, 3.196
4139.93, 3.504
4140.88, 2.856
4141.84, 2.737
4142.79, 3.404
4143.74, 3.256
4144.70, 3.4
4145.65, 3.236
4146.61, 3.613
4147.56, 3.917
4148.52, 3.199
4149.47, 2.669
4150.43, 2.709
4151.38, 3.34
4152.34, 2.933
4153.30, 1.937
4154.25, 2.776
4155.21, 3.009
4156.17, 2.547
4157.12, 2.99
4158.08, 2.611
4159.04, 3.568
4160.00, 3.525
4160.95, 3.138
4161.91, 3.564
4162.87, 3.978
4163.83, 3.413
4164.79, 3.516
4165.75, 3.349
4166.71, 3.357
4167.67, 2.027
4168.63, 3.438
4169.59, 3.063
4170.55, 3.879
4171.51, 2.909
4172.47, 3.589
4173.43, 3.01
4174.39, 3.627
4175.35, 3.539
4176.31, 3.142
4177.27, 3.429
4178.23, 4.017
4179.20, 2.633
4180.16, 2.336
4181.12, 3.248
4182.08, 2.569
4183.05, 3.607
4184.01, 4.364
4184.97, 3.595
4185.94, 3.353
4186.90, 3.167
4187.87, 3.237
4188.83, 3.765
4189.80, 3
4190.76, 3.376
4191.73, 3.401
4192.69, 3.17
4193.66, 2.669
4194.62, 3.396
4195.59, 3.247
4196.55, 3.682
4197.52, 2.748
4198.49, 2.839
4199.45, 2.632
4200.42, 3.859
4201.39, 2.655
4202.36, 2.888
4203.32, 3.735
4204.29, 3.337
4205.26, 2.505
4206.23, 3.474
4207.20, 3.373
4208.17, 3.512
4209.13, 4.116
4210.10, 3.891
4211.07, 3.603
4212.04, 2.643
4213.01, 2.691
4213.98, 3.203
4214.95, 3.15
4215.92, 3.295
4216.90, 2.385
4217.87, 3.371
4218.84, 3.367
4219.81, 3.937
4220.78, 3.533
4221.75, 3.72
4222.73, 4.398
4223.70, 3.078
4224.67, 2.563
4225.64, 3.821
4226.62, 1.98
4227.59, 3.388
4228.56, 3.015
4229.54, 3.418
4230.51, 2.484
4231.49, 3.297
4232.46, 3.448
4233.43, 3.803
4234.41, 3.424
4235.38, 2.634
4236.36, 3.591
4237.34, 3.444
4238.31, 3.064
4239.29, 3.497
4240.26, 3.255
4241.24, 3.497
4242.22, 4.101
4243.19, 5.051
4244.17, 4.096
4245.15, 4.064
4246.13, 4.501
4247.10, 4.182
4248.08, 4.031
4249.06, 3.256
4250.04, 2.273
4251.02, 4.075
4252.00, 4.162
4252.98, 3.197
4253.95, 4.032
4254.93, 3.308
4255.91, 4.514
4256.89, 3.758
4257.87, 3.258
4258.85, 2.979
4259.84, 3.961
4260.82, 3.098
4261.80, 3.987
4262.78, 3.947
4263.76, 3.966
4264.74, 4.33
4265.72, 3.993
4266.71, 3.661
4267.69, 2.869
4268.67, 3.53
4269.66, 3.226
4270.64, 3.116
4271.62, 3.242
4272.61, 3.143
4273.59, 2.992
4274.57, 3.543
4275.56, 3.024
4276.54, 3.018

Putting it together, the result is 0.07 mag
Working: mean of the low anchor 3.24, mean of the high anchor 3.67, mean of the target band 3.2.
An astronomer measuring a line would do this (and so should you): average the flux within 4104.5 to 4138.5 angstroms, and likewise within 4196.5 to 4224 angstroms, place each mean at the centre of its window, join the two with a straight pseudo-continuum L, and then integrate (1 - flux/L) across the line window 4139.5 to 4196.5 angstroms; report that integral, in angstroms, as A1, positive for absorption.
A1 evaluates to 1.0 angstroms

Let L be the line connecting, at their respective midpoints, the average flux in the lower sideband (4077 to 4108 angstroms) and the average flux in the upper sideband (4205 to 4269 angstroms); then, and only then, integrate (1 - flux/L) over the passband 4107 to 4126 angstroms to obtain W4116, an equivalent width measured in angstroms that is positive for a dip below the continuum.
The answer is 0.2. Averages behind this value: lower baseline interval 3.27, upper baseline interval 3.51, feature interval 3.28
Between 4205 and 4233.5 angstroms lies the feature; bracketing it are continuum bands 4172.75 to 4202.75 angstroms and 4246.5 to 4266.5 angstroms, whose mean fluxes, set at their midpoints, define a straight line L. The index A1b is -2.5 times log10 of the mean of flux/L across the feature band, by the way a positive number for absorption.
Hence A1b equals 0.06 mag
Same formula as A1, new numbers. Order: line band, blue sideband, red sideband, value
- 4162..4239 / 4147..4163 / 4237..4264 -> 2.37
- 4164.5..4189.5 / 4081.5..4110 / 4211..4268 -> 1.02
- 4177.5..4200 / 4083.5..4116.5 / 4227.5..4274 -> 1.56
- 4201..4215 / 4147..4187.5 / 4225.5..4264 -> 0.56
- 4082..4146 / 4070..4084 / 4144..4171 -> -3.44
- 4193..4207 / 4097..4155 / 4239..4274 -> 1.35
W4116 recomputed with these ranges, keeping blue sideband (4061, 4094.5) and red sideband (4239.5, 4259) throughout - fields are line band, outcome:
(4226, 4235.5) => 1.6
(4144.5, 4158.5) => 2.0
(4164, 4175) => 0.9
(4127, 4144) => 1.0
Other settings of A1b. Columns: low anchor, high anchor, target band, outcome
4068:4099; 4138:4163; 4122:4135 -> -0.04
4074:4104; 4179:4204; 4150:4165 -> 0.05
